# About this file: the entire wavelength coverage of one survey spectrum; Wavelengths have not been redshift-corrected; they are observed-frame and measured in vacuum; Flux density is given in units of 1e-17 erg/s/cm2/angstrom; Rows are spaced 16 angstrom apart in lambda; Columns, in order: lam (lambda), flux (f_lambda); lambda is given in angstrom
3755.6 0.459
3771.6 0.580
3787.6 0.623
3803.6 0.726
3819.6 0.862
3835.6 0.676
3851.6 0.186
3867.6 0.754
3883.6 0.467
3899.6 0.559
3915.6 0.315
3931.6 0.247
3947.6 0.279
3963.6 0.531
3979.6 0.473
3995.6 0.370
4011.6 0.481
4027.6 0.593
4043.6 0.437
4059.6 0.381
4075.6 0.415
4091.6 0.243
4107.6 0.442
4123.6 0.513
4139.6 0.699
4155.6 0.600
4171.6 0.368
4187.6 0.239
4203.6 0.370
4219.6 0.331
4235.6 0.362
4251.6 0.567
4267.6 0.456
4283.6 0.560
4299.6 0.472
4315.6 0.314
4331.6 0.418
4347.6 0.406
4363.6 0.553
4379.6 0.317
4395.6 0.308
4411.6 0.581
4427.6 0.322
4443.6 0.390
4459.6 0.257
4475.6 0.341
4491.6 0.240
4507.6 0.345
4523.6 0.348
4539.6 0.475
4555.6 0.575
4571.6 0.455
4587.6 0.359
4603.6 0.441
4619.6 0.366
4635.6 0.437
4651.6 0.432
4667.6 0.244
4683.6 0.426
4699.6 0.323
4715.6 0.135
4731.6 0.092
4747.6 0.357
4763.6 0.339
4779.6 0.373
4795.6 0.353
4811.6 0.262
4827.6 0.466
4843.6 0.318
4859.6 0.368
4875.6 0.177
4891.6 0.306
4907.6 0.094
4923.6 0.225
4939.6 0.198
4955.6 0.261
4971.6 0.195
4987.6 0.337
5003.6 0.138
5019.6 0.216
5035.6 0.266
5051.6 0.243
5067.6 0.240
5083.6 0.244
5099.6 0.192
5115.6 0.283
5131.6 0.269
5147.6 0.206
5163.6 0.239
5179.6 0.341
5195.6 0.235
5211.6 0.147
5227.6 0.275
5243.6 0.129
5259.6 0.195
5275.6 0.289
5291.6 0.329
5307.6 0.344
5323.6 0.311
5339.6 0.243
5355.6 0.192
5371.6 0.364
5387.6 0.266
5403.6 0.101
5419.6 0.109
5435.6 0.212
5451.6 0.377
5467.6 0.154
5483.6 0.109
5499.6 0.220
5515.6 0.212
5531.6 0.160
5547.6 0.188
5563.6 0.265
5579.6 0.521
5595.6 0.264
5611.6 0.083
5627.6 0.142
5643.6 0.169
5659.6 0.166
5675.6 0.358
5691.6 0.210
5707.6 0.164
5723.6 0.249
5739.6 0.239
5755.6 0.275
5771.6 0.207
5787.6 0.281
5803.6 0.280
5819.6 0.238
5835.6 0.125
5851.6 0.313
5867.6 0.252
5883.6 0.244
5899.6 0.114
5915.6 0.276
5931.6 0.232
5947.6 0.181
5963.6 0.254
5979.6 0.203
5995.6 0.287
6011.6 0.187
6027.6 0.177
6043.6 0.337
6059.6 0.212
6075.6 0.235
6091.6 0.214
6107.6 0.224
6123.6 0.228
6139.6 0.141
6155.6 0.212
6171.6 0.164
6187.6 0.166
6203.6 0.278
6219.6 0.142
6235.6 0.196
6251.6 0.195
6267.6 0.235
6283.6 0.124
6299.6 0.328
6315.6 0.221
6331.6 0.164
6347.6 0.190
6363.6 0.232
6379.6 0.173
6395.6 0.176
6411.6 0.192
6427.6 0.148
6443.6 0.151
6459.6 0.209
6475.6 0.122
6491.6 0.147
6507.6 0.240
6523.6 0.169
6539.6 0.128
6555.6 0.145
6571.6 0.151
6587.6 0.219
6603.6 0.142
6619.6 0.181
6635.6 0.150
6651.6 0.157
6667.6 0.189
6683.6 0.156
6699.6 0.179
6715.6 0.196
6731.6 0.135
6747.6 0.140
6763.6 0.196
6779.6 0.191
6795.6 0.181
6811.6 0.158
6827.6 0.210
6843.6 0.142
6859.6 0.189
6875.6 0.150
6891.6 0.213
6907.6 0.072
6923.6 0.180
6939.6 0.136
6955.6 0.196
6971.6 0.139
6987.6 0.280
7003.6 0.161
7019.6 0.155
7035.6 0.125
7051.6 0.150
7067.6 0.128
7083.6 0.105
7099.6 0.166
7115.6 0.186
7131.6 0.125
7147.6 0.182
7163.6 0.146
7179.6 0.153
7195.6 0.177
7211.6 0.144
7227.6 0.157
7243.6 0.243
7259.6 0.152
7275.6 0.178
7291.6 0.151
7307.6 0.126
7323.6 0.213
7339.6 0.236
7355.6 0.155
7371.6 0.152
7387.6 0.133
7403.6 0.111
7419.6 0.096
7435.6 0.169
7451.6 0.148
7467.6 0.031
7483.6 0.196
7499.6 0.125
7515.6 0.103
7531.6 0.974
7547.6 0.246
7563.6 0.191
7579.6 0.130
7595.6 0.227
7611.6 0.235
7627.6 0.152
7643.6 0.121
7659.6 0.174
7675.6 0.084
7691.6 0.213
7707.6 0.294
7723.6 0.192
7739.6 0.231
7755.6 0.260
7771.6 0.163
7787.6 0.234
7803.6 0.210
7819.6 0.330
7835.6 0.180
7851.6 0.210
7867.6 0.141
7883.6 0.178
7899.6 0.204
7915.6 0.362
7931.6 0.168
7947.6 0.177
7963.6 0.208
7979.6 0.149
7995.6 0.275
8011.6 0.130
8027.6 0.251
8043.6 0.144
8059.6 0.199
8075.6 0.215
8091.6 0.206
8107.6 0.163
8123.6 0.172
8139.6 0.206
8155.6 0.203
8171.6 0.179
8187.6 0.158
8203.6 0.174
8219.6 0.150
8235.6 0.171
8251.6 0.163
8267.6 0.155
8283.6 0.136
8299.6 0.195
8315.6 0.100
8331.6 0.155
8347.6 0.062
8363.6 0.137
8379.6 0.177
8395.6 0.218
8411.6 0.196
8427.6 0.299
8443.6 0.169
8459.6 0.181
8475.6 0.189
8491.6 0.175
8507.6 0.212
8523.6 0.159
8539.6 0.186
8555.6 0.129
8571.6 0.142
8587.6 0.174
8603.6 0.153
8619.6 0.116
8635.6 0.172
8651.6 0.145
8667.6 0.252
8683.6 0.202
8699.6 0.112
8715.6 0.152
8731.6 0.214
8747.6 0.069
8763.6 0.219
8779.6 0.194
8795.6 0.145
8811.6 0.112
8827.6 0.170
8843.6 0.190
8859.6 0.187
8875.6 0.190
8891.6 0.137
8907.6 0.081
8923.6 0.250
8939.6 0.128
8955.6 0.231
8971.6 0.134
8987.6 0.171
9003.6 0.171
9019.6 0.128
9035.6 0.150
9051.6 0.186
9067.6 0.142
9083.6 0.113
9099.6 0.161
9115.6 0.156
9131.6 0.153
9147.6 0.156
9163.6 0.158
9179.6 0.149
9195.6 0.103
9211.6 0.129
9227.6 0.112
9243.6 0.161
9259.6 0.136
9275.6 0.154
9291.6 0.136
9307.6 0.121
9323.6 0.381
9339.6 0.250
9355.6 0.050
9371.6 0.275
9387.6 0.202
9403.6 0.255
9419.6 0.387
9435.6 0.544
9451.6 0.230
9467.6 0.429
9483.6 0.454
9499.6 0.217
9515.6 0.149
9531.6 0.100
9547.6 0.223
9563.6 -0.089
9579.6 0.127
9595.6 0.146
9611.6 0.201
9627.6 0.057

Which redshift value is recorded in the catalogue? 1.02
